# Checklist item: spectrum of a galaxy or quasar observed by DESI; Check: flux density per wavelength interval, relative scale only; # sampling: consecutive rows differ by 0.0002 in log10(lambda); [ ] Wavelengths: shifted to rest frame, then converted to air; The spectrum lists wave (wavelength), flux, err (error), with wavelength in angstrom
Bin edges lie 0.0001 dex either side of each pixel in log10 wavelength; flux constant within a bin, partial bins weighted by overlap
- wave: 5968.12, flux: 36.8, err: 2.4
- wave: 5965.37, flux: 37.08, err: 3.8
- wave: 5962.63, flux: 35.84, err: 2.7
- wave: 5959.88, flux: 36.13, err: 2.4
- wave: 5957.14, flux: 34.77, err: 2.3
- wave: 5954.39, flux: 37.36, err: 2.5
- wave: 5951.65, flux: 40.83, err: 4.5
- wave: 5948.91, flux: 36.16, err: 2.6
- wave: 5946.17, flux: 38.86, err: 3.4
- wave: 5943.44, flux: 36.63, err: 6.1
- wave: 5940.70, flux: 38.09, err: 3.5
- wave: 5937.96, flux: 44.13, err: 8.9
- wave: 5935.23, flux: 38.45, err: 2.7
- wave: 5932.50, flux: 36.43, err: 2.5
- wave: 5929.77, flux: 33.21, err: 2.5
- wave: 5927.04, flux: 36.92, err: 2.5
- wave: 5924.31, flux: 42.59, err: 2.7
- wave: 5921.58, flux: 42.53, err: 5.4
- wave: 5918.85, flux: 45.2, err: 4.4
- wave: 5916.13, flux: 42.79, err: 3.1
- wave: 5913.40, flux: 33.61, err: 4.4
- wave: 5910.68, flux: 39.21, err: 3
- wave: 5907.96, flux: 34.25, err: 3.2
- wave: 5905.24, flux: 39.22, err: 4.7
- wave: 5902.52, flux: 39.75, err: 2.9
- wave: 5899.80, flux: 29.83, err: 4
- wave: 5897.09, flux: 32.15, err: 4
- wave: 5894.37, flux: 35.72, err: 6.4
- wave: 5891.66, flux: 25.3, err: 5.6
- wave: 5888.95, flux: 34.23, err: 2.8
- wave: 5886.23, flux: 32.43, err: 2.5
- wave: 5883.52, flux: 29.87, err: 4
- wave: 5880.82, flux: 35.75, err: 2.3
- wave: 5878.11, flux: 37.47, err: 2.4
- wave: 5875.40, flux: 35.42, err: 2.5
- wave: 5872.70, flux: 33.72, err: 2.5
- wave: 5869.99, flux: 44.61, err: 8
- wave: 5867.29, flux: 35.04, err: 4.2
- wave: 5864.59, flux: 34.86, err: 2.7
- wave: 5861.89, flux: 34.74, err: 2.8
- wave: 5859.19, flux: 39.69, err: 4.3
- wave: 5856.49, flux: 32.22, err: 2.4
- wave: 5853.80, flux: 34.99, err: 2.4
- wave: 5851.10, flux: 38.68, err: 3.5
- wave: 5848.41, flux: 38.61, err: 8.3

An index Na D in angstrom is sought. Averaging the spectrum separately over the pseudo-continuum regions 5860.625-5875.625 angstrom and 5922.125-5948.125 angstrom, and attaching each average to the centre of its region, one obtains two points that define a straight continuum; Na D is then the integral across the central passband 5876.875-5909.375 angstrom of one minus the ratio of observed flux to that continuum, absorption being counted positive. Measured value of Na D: 2.97 angstrom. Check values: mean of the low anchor 36.5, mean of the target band 33.8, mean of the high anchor 38.5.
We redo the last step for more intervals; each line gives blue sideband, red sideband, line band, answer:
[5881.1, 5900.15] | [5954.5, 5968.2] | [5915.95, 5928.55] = -3.05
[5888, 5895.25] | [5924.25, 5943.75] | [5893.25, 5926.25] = -3.61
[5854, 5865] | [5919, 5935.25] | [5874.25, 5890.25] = 1.04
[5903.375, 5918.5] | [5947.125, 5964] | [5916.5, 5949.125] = -1.43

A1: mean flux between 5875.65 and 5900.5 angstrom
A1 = 32.7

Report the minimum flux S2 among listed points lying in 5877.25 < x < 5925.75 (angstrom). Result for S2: 25.3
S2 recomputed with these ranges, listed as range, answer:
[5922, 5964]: 33.21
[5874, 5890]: 29.87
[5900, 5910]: 34.25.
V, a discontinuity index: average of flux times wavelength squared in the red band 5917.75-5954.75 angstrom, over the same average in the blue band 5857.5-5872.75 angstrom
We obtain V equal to 1.07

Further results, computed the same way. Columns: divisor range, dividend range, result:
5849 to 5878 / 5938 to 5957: 1.08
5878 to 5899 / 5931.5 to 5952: 1.21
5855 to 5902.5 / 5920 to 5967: 1.13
